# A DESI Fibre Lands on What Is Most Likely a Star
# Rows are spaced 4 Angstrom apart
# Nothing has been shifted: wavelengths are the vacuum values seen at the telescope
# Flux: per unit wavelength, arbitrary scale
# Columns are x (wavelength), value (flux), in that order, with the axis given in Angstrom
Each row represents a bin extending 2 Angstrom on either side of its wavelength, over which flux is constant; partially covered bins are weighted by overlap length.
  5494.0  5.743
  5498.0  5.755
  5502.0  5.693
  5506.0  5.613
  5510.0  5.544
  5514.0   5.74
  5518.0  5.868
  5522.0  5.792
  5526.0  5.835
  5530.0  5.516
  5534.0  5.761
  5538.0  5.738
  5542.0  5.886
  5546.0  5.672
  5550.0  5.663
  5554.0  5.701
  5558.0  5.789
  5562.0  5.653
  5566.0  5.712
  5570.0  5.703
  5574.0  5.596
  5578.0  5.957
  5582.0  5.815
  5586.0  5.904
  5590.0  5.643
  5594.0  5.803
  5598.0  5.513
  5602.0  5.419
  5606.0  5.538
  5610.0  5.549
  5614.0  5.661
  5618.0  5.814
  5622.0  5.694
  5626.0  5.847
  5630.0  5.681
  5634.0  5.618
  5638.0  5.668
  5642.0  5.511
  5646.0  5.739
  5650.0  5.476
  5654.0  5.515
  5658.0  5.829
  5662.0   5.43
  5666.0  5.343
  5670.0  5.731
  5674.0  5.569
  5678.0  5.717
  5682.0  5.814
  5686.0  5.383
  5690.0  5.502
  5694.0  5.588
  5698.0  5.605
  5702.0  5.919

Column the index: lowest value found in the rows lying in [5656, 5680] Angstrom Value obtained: 5.343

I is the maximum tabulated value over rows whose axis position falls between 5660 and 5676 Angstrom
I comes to 5.731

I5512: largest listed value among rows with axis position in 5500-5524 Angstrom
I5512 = 5.868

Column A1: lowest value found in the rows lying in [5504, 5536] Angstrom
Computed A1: 5.516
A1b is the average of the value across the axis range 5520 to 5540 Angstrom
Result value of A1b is 5.73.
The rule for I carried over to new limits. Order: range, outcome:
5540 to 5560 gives 5.886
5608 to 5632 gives 5.847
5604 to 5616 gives 5.661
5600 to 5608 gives 5.538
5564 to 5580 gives 5.957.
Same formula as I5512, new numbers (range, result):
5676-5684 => 5.814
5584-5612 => 5.904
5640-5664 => 5.829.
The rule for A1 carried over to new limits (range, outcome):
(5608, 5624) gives 5.549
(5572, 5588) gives 5.596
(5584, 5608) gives 5.419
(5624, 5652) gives 5.476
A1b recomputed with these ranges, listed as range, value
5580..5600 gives 5.74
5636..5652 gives 5.6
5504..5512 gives 5.58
